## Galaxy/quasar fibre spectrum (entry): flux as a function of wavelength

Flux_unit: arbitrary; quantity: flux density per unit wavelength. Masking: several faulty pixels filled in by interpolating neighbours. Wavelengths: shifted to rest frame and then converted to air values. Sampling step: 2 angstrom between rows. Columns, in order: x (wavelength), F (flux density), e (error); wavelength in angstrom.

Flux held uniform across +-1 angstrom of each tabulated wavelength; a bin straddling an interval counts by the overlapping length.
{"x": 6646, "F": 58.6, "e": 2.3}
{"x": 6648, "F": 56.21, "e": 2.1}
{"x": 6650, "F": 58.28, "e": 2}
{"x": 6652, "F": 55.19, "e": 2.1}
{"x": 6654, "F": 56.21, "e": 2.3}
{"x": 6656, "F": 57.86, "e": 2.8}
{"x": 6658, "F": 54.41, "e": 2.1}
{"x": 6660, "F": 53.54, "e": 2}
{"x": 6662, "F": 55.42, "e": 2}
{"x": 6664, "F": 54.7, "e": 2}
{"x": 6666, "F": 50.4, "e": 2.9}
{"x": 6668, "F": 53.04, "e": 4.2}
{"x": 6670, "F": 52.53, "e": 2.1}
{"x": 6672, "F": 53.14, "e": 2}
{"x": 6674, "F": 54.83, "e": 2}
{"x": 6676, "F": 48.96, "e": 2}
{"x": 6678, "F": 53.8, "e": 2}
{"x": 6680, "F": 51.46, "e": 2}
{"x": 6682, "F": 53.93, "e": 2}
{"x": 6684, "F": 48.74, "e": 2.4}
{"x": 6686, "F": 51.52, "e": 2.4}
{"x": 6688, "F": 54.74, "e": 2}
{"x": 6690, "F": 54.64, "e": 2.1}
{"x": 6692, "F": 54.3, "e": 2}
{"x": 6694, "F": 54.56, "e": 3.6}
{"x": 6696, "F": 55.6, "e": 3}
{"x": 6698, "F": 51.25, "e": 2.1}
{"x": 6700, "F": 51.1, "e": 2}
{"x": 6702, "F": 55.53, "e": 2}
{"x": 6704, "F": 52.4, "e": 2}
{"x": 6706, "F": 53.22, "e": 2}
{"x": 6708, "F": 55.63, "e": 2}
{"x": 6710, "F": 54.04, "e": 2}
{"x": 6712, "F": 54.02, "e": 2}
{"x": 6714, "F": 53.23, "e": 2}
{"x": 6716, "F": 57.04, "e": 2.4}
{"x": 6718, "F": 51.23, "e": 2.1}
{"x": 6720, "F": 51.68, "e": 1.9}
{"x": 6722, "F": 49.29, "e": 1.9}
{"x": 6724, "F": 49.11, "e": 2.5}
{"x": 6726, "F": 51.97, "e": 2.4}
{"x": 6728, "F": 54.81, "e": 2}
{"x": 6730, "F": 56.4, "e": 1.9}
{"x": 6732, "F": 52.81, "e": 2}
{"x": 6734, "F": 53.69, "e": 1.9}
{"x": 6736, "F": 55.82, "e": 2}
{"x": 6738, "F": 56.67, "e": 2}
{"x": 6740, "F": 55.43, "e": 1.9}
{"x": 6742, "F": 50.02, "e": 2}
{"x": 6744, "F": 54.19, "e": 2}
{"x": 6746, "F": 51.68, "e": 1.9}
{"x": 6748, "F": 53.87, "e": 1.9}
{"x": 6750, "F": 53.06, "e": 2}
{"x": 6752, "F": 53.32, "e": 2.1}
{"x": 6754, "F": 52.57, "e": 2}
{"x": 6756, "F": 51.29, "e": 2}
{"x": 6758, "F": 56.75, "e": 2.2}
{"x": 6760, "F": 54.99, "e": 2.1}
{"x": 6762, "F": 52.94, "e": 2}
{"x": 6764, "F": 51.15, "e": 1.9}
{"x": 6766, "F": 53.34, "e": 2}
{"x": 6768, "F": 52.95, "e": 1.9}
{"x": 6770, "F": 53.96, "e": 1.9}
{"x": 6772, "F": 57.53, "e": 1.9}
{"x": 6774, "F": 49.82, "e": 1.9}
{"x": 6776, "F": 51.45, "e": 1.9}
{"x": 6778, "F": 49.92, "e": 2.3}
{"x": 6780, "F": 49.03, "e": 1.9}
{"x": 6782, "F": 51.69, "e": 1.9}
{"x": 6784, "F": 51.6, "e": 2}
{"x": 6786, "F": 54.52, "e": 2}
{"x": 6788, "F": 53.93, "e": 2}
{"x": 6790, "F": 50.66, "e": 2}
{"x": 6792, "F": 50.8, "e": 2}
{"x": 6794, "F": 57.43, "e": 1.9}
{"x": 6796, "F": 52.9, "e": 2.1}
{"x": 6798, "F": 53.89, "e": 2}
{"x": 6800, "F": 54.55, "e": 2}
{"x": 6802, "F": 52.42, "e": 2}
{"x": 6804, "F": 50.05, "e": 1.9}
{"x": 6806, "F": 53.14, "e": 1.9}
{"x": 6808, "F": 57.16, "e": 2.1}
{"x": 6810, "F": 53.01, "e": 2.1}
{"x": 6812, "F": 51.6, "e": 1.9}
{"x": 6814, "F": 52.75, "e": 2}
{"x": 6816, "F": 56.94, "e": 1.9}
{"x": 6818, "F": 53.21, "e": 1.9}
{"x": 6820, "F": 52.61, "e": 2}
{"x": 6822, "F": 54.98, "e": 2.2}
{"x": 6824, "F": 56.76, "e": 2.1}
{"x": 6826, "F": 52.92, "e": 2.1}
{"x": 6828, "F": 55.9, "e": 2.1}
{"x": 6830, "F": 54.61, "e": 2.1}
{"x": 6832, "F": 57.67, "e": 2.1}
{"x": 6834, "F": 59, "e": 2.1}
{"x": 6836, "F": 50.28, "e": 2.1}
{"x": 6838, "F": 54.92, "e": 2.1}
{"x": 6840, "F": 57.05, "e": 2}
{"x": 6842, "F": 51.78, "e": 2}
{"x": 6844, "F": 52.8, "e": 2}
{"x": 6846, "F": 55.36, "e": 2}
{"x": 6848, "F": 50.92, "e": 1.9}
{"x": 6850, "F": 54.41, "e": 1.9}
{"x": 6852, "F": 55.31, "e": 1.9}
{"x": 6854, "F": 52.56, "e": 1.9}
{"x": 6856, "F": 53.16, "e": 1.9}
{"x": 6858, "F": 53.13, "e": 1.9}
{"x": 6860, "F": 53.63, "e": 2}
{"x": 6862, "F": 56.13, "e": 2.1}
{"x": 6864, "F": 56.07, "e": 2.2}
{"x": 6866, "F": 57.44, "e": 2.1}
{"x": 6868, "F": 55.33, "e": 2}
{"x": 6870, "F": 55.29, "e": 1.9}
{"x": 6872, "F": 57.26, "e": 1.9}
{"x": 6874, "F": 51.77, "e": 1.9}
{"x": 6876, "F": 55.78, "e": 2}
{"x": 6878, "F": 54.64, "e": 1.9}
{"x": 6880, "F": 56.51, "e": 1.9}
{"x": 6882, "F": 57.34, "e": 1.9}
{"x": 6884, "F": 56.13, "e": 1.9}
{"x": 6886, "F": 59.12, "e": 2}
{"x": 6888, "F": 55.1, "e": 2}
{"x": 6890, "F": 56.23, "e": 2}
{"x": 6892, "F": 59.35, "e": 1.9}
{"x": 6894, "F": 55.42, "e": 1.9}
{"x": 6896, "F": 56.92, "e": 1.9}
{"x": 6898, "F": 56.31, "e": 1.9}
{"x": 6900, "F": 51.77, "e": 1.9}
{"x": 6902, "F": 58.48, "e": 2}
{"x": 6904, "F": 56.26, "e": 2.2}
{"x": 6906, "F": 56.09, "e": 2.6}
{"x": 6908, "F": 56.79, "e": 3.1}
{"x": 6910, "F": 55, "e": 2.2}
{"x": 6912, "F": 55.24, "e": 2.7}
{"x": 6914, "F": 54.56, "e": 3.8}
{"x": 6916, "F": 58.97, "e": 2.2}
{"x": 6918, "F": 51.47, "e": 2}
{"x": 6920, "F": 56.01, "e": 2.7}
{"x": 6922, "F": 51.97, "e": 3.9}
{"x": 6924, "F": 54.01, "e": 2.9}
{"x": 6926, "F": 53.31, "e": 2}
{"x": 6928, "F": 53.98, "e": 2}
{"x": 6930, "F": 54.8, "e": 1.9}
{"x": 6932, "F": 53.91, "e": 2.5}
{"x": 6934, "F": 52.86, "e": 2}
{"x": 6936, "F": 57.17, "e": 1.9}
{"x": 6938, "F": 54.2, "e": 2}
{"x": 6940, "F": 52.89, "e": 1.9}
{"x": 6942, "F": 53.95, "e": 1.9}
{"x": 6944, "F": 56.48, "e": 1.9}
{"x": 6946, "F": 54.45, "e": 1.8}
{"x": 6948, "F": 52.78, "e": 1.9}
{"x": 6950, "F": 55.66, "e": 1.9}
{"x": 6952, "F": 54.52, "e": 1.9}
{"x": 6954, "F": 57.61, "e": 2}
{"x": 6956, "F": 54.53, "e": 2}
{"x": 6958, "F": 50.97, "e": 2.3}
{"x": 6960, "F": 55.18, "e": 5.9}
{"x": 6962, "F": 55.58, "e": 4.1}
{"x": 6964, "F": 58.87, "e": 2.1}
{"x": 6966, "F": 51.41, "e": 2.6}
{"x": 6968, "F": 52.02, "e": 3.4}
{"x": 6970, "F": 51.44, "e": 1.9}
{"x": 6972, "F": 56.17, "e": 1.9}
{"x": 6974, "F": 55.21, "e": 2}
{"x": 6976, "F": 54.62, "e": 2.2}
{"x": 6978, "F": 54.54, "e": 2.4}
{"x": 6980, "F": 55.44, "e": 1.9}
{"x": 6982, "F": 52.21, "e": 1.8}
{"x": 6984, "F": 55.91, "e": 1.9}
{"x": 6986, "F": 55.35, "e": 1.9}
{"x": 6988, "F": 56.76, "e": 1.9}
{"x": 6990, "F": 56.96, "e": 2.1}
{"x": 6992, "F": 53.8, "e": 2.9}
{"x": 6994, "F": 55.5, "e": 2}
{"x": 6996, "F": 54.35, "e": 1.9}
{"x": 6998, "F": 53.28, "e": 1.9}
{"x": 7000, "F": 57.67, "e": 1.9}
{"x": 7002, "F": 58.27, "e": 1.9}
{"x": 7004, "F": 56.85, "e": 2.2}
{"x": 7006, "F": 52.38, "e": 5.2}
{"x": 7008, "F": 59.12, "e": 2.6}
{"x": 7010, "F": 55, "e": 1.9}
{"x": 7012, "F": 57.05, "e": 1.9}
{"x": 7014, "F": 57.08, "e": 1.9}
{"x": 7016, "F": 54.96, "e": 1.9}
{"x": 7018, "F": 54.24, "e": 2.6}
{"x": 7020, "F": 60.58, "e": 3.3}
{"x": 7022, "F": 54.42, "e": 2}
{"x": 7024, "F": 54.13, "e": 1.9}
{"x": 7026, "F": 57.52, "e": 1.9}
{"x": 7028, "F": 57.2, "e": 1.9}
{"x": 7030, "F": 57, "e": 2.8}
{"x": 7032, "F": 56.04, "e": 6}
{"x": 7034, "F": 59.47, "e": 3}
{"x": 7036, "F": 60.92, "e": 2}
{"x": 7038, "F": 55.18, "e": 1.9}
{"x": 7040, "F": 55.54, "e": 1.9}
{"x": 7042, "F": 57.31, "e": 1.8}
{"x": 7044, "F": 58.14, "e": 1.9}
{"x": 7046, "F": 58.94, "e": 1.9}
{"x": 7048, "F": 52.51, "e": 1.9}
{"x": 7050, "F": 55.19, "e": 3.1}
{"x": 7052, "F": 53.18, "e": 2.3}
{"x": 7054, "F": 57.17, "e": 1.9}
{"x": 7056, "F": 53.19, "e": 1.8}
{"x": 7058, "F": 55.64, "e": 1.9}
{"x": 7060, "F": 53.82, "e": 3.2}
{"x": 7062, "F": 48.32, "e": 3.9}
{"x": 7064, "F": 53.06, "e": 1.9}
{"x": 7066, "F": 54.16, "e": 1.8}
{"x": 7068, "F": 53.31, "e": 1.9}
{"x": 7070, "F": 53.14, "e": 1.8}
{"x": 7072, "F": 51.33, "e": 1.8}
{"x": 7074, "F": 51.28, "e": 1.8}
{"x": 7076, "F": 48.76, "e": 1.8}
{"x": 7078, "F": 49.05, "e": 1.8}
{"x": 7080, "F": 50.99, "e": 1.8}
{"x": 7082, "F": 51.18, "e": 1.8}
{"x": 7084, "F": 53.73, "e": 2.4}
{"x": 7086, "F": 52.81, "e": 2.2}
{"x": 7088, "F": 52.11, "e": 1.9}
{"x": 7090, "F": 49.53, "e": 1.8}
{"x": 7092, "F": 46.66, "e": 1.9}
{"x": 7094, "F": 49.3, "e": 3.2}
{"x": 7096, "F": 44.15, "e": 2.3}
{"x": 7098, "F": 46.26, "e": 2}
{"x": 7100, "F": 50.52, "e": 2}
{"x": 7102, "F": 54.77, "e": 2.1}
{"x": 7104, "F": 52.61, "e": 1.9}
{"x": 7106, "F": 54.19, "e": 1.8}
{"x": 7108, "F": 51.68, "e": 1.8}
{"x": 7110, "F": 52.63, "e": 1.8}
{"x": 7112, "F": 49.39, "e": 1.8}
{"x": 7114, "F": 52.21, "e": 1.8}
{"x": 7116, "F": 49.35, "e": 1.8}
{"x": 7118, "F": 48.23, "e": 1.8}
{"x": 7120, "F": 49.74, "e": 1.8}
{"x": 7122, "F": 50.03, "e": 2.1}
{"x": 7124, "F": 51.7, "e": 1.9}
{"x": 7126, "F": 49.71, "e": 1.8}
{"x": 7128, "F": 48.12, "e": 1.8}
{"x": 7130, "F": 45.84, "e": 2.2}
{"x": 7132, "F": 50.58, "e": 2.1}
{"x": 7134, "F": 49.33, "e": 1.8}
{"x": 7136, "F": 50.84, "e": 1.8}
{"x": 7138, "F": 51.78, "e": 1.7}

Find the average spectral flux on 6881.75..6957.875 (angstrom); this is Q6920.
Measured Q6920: 55.2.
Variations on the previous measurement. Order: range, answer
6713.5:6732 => 52.7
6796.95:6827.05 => 53.7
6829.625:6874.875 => 54.6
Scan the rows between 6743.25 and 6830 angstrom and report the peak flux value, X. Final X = 57.53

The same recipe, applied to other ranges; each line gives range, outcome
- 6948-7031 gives 60.58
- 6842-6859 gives 55.36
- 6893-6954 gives 58.97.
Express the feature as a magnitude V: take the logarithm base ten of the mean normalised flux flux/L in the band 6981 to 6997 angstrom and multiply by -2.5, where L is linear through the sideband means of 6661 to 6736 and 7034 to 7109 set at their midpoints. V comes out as -0.05 mag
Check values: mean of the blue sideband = 53.1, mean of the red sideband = 52.8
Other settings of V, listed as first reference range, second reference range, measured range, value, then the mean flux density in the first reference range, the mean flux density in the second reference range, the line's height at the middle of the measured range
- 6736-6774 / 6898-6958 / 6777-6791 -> 0.04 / 53.6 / 54.8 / 53.8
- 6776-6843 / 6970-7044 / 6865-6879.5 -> -0.02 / 53.6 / 56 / 54.4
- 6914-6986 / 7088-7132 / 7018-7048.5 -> -0.10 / 54.4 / 49.9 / 52.1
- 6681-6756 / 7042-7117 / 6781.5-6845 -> -0.02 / 53.3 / 52.1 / 53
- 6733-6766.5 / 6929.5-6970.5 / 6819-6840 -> -0.02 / 53.6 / 54.4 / 53.9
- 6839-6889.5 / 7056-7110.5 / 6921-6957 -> -0.01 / 55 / 51.3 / 53.7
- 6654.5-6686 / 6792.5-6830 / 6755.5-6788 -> 0.02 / 53.1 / 54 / 53.7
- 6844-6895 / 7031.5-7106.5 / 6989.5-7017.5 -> -0.04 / 55.3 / 53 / 53.7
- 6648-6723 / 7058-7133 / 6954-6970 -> -0.05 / 53.6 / 50.7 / 51.7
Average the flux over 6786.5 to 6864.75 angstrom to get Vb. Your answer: 54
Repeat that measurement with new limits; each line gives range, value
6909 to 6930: 54.5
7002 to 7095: 54.4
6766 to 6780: 52.4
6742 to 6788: 52.8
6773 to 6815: 52.5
